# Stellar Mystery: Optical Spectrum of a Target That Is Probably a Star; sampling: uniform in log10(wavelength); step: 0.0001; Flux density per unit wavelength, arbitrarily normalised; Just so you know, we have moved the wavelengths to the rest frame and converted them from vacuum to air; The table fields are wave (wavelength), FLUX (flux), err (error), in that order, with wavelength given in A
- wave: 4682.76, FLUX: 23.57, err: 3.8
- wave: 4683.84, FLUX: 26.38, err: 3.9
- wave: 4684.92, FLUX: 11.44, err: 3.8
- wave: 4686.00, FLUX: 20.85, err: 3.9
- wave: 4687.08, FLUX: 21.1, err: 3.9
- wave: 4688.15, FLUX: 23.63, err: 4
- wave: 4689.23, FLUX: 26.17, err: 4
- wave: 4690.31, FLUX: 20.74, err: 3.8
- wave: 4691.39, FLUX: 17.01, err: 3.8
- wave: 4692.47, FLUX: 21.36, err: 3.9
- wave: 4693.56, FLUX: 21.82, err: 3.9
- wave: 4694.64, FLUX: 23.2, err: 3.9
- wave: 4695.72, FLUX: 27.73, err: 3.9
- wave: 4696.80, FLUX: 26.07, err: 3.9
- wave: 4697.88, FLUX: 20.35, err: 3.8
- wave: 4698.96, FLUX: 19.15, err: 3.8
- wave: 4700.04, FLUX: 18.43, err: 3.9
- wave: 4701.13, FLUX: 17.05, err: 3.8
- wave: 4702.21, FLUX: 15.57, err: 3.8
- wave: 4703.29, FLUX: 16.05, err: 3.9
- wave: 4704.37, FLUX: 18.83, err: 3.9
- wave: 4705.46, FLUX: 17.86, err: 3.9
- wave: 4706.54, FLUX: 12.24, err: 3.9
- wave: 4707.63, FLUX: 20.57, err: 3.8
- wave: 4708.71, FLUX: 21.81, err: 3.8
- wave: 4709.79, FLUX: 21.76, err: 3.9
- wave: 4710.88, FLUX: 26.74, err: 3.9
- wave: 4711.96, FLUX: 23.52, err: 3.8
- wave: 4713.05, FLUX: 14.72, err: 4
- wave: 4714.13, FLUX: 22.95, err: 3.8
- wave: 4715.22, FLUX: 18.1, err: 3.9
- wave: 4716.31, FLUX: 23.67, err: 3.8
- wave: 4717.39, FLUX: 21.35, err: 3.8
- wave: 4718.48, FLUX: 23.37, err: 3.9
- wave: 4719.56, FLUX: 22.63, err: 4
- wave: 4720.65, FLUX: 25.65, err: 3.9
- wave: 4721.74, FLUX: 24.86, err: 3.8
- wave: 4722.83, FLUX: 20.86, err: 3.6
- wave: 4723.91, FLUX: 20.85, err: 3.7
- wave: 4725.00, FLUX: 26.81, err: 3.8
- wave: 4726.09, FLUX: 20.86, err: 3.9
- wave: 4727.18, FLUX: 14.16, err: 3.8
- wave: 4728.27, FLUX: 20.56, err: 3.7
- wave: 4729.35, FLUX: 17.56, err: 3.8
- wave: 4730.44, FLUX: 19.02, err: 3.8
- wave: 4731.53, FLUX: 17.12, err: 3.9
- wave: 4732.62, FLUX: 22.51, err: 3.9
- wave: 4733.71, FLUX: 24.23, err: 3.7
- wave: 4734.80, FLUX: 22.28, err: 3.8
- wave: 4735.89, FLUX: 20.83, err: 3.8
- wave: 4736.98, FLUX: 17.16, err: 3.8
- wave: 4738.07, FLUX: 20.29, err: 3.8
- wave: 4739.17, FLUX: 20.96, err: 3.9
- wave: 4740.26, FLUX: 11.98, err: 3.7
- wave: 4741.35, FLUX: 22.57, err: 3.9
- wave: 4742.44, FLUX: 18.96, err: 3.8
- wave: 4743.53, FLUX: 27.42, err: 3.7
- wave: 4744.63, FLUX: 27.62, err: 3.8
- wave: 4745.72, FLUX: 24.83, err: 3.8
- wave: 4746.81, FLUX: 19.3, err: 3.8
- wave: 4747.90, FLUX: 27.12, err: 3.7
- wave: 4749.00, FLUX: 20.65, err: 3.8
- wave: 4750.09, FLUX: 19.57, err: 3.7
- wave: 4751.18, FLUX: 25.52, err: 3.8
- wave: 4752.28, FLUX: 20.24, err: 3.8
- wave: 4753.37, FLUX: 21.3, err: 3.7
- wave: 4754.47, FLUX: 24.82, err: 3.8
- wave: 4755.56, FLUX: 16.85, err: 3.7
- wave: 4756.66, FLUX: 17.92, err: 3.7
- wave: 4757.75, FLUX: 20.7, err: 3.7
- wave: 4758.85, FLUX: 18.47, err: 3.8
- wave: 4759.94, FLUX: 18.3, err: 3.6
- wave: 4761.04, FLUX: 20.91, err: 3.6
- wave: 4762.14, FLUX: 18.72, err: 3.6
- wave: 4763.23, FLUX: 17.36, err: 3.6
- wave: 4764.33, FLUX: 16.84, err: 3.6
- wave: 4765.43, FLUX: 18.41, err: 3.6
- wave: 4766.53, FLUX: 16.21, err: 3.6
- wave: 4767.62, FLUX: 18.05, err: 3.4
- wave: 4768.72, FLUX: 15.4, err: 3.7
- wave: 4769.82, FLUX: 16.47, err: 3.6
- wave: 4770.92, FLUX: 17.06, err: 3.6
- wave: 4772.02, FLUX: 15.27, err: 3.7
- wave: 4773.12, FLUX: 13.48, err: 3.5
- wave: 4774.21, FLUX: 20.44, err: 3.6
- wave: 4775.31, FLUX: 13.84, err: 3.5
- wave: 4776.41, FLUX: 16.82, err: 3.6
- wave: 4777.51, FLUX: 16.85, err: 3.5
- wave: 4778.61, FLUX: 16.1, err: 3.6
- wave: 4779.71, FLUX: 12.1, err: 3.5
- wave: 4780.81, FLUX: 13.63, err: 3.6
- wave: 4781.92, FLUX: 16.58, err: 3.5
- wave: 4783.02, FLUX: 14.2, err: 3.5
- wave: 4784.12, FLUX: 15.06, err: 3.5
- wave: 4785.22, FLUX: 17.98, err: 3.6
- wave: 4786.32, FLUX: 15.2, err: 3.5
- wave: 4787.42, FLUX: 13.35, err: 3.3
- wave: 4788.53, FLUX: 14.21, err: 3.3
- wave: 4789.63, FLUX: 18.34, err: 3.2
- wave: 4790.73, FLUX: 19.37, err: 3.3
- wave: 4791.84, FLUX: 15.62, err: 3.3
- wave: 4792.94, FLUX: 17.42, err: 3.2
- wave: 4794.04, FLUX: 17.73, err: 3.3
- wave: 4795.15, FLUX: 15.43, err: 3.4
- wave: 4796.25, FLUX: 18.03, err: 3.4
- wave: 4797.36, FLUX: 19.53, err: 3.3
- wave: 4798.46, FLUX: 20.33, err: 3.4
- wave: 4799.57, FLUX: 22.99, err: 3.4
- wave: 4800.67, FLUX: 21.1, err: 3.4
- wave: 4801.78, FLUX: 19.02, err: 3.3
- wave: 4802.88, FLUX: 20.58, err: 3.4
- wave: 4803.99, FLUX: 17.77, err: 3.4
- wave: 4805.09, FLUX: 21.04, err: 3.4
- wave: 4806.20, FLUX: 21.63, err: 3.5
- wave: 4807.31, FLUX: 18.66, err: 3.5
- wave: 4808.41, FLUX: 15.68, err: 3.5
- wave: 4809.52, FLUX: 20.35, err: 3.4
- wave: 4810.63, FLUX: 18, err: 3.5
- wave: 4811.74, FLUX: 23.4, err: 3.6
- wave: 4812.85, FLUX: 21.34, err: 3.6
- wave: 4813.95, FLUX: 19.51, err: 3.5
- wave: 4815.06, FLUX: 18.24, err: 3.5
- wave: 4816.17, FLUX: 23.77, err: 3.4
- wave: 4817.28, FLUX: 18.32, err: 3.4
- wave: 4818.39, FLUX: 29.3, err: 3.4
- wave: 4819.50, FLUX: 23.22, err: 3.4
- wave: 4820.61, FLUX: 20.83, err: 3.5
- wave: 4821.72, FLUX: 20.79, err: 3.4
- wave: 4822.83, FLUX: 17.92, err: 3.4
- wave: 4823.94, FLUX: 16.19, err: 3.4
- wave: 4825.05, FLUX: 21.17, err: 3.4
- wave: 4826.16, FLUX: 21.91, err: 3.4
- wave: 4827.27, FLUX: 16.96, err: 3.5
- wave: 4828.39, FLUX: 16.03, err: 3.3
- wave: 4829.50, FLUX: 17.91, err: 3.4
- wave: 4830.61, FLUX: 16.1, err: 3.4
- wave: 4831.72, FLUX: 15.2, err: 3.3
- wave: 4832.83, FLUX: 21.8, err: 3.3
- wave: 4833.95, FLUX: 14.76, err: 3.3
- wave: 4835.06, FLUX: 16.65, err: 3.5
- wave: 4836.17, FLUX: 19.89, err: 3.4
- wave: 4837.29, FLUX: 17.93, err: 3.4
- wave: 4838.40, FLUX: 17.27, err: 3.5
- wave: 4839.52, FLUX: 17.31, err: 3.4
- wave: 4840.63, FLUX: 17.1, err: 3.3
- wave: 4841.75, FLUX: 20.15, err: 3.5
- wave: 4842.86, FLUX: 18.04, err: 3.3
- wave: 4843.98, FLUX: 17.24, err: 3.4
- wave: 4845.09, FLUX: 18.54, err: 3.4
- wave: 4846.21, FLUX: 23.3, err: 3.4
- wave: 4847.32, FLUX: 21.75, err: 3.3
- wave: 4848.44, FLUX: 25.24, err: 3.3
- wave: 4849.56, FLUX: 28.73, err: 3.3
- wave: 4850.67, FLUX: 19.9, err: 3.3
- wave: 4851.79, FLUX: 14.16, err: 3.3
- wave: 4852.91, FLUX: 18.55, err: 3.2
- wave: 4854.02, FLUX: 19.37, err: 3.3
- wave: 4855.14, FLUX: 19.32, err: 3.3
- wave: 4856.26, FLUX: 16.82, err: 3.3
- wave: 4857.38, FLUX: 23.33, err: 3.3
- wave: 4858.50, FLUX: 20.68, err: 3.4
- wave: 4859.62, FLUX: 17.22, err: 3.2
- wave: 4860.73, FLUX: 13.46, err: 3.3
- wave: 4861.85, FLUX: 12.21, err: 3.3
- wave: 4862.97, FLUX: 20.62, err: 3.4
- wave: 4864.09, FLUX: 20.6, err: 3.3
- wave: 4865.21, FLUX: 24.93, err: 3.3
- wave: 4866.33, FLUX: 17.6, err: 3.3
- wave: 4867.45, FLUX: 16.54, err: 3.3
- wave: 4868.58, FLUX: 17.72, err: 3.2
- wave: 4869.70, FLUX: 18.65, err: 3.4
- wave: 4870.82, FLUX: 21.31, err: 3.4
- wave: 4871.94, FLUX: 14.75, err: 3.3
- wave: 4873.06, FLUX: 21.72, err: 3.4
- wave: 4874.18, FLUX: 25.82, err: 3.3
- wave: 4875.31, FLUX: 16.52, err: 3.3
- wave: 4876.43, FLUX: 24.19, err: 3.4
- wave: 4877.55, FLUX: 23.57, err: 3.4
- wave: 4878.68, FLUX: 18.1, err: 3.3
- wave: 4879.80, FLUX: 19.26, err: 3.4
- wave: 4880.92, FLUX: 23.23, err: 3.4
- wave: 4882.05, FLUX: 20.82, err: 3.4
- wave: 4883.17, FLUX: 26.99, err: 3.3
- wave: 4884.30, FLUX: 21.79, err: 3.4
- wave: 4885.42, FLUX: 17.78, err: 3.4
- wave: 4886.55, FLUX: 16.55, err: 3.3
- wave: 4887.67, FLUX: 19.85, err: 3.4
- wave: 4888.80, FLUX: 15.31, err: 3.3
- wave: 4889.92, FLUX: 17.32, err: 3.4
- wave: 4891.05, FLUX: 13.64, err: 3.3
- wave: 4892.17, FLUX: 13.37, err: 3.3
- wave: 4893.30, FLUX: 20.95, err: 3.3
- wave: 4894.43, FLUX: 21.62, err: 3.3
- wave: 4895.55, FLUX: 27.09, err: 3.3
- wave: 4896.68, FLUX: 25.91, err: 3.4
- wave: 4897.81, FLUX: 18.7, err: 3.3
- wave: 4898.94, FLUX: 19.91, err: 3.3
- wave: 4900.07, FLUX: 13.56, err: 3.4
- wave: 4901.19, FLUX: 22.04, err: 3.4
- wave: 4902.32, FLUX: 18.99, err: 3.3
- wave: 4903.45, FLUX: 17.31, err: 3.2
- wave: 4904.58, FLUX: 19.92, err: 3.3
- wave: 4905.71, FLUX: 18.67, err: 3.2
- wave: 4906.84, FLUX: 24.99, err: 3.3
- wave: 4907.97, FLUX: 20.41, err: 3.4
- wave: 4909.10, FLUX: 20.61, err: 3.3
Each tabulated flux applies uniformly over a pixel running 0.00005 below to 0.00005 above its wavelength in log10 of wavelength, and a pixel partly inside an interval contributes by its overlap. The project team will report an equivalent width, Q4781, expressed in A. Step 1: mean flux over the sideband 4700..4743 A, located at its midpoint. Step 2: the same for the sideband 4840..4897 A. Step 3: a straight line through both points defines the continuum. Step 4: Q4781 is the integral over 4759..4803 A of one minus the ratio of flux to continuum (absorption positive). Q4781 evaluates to 6.5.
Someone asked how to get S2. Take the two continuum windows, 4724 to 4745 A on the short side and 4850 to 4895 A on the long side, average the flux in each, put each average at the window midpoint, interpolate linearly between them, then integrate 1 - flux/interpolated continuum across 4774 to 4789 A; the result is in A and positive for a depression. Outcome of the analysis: 3.6 A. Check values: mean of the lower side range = 20.6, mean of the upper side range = 19.2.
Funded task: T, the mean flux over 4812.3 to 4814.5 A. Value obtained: 20.5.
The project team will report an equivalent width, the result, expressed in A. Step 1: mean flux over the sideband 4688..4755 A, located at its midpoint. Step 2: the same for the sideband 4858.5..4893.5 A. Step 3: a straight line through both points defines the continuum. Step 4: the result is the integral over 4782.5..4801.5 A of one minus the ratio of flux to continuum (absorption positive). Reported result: 2.6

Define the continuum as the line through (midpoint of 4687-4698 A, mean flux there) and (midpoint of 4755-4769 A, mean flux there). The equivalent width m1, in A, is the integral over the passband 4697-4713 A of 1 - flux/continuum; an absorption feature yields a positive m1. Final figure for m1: 1.94 A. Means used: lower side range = 22.8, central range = 19.3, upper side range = 18.1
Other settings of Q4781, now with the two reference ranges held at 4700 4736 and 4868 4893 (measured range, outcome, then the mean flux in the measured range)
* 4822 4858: 1.4 A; 19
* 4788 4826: 0.5 A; 19.6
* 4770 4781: 2.4 A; 15.7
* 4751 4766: 0.5 A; 19.6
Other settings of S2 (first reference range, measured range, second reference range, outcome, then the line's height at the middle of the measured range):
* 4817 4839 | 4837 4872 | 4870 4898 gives 0.8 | 19.6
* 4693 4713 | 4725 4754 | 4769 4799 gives -4.0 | 18.5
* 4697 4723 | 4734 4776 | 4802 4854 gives 1.0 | 20.1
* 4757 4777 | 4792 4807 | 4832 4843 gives -1.4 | 17.7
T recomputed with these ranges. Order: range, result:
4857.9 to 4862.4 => 16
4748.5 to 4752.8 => 21.5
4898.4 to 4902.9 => 18.6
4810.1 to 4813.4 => 20.9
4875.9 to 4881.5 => 21.6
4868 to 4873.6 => 18.8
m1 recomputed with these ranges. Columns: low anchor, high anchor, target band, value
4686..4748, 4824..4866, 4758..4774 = 2.29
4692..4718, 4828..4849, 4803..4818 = -0.79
